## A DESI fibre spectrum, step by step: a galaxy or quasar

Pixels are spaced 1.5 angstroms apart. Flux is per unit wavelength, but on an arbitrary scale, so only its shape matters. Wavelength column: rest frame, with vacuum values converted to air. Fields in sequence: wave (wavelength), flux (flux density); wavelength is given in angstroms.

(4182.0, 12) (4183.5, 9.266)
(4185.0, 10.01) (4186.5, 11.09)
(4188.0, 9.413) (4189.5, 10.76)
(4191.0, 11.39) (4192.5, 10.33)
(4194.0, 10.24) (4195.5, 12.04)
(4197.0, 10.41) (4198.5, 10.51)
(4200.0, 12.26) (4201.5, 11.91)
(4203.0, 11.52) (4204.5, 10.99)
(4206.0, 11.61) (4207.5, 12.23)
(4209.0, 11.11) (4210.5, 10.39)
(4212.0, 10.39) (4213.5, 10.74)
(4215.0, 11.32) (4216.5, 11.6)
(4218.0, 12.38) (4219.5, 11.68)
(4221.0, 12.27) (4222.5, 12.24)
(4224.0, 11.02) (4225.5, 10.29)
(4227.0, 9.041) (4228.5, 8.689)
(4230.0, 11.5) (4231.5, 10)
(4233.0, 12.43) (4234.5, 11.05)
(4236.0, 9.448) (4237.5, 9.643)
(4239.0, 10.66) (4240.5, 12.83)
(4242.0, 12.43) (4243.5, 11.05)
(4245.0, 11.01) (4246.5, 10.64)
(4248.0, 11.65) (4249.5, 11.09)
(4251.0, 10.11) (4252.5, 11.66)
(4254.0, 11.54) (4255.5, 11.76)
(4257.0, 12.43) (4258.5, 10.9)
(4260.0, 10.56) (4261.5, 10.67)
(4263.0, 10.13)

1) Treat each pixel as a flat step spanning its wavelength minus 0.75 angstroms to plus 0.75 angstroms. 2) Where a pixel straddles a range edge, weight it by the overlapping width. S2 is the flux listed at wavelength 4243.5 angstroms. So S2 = 11.05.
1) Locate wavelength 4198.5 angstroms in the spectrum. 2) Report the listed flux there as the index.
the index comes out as 10.51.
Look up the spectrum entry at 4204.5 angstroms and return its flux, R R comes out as 10.99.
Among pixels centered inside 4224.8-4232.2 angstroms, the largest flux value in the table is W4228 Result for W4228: 11.5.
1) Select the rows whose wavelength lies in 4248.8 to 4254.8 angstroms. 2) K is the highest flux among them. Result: 11.66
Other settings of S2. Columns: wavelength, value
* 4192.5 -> 10.33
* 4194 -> 10.24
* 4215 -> 11.32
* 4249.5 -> 11.09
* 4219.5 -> 11.68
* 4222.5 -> 12.24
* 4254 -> 11.54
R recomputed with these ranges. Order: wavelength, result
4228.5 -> 8.689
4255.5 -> 11.76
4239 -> 10.66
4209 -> 11.11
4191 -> 11.39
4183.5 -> 9.266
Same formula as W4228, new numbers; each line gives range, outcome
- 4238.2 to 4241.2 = 12.83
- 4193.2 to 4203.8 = 12.26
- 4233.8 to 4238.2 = 11.05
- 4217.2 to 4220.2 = 12.38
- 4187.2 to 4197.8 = 12.04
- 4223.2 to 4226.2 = 11.02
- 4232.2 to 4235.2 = 12.43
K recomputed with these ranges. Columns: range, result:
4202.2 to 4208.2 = 12.23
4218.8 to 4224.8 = 12.27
